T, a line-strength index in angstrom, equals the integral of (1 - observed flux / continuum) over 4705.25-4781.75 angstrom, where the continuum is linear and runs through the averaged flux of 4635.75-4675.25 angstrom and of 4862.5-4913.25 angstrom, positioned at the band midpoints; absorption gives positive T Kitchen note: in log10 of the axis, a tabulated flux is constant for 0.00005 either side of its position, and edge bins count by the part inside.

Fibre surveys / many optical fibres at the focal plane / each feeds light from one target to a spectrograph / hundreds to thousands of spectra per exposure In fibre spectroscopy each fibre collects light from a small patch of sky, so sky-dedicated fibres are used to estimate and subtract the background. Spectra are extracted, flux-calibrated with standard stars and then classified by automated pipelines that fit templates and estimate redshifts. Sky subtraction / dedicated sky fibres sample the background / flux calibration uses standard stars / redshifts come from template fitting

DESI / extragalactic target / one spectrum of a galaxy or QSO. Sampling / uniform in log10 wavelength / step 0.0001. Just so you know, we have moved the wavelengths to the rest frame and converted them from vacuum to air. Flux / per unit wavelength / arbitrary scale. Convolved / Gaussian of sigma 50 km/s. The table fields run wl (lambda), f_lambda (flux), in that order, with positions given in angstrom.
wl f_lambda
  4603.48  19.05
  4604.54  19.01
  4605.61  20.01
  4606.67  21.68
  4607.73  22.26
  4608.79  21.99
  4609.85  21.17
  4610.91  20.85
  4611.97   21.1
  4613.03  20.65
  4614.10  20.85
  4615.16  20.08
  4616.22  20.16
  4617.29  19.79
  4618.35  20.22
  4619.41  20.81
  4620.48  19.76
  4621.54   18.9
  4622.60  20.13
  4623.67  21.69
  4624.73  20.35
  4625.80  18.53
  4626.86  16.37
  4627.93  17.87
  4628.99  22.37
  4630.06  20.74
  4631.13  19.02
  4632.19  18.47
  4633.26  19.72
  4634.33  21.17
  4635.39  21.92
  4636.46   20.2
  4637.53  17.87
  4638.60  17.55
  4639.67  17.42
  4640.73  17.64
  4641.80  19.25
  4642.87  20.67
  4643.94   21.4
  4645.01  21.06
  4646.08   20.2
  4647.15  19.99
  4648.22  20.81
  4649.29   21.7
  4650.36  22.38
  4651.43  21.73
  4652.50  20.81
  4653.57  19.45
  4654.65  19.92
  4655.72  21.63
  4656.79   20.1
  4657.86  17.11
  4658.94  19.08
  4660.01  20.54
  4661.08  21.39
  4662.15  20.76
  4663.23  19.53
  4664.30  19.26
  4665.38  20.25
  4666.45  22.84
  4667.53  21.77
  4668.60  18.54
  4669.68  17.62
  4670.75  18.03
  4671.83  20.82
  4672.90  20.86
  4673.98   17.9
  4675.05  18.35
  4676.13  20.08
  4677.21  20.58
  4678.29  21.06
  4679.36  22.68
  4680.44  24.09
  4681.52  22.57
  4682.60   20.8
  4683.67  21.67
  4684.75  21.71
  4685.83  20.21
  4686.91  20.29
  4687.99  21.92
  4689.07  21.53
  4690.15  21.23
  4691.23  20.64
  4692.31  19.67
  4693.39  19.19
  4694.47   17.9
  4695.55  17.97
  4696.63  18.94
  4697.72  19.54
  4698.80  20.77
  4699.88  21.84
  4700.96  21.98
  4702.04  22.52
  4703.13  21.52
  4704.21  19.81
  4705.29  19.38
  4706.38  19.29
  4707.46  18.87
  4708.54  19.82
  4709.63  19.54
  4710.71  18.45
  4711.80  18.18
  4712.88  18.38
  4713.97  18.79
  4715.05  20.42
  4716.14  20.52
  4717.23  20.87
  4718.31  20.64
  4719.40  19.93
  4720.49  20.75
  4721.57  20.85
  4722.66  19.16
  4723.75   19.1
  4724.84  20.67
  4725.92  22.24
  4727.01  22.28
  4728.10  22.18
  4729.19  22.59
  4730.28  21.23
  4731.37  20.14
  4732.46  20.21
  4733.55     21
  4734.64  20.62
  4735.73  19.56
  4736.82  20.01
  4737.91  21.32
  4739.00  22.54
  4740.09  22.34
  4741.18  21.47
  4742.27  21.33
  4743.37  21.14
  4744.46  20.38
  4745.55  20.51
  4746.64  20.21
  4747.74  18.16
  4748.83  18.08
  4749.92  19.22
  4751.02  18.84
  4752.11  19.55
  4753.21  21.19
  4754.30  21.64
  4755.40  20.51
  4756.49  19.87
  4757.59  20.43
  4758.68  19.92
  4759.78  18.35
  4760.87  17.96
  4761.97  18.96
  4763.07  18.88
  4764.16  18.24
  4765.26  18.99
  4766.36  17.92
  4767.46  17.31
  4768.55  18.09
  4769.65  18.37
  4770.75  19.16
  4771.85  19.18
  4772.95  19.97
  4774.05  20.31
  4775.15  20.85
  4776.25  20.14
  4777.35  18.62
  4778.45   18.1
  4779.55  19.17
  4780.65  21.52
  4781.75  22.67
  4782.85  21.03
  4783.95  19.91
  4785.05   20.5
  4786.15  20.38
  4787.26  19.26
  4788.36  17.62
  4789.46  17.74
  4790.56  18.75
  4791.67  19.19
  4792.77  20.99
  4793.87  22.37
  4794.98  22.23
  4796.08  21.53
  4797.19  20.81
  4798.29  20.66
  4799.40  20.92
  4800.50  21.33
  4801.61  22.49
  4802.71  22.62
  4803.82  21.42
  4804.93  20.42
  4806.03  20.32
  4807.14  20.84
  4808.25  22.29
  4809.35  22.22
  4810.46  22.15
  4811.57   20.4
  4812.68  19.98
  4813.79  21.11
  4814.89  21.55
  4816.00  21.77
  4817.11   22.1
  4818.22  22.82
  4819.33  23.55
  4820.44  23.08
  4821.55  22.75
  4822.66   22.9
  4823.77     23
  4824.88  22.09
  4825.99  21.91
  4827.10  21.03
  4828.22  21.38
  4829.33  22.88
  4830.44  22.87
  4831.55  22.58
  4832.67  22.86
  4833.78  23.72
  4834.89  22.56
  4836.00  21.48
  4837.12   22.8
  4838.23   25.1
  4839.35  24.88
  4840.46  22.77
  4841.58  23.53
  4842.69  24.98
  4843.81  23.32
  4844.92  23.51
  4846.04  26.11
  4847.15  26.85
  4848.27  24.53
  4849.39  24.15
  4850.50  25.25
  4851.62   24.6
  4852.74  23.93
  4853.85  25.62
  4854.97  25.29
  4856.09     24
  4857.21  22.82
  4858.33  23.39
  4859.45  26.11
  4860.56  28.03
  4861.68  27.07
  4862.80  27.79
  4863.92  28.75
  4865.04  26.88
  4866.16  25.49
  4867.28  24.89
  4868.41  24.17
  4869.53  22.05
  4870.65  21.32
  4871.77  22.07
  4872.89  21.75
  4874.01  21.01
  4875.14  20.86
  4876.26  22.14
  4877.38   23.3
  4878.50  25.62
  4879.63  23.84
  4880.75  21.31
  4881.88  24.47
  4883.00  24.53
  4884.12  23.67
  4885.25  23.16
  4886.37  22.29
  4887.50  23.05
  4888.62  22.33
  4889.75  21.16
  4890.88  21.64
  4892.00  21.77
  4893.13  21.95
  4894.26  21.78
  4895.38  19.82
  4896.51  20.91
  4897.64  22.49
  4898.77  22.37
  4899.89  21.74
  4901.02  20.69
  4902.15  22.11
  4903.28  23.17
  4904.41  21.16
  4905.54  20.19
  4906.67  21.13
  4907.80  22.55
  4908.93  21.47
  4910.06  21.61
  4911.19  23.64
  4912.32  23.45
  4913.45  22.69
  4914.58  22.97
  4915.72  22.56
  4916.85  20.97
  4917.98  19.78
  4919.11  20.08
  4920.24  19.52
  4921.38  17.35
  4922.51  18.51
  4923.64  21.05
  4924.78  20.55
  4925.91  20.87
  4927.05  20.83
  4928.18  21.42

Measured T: 3.8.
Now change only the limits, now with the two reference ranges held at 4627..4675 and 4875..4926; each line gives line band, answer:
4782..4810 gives 0.4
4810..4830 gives -0.7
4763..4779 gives 1.5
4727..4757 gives 0.0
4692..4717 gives 0.8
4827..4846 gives -1.6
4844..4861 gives -2.7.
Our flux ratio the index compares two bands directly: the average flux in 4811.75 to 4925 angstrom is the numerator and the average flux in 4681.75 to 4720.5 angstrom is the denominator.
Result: 1.13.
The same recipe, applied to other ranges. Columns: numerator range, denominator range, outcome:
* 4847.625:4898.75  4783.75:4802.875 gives 1.15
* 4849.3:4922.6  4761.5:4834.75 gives 1.10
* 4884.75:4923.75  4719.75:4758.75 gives 1.04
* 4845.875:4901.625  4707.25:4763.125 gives 1.17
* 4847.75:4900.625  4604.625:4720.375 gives 1.17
